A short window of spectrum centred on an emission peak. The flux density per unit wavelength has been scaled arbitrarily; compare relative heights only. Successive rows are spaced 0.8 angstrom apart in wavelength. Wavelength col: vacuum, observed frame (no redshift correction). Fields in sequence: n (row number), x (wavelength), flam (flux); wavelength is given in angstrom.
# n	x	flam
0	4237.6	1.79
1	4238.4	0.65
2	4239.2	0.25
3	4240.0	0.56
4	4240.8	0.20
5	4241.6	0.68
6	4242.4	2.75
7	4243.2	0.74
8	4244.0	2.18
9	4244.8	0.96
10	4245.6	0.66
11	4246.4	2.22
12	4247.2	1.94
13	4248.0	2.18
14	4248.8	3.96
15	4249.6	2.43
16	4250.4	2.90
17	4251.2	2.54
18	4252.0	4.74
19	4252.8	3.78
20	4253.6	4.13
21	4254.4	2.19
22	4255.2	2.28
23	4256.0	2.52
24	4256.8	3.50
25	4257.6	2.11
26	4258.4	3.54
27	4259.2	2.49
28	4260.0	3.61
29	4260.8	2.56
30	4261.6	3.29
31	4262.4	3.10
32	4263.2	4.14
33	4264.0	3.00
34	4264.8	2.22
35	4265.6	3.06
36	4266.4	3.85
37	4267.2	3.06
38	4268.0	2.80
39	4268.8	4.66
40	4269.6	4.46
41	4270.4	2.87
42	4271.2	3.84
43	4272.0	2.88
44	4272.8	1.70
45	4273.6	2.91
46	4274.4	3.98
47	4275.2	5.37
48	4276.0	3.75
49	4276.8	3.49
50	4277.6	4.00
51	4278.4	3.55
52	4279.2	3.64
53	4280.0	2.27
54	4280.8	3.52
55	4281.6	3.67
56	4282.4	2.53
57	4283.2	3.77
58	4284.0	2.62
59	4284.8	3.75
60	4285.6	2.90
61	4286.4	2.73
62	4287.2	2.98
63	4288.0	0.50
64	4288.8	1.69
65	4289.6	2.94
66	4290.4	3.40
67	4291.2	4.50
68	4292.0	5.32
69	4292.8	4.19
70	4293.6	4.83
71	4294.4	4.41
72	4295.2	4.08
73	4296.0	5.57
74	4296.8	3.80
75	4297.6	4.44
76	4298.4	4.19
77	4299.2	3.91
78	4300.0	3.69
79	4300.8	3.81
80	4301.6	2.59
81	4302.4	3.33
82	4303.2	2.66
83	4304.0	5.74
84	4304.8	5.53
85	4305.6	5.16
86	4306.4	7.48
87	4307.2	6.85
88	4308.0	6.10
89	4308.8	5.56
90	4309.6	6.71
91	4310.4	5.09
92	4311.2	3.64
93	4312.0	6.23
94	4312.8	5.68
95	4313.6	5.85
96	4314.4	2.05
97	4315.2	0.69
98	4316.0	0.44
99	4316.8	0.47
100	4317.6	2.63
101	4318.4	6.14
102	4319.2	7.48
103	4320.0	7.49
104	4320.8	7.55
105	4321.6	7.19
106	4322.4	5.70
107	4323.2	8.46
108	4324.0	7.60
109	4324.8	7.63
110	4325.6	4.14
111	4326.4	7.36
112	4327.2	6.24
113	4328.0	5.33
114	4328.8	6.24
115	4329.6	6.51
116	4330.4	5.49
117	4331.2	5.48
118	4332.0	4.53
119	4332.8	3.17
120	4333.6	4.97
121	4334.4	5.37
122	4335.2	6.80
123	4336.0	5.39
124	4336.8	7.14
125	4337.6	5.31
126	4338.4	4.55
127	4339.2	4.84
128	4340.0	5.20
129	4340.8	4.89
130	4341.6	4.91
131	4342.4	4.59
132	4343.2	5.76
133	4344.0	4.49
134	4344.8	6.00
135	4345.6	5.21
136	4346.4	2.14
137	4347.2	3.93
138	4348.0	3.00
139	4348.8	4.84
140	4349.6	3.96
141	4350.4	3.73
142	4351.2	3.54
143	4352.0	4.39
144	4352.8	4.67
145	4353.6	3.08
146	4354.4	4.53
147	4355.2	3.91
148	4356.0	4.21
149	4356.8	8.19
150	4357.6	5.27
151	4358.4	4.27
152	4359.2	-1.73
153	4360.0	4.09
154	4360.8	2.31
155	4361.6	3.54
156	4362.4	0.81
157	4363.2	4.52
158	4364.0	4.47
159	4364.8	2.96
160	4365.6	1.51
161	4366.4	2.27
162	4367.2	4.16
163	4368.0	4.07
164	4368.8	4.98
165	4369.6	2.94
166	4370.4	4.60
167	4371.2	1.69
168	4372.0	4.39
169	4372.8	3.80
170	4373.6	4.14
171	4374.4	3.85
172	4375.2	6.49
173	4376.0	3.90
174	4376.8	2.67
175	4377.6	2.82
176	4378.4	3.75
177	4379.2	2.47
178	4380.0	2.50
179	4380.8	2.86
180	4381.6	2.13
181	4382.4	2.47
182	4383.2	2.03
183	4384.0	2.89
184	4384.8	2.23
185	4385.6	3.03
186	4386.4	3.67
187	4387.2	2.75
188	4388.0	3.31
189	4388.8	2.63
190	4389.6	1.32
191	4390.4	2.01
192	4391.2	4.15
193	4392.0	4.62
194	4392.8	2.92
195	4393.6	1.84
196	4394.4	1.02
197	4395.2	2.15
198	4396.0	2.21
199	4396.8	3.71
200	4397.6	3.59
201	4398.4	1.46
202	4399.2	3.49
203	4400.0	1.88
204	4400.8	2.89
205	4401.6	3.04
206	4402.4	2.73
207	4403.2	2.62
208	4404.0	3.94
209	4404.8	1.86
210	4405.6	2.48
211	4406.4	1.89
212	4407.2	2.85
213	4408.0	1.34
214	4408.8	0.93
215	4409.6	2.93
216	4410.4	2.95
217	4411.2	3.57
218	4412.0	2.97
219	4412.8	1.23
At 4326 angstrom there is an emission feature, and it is Lyman alpha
